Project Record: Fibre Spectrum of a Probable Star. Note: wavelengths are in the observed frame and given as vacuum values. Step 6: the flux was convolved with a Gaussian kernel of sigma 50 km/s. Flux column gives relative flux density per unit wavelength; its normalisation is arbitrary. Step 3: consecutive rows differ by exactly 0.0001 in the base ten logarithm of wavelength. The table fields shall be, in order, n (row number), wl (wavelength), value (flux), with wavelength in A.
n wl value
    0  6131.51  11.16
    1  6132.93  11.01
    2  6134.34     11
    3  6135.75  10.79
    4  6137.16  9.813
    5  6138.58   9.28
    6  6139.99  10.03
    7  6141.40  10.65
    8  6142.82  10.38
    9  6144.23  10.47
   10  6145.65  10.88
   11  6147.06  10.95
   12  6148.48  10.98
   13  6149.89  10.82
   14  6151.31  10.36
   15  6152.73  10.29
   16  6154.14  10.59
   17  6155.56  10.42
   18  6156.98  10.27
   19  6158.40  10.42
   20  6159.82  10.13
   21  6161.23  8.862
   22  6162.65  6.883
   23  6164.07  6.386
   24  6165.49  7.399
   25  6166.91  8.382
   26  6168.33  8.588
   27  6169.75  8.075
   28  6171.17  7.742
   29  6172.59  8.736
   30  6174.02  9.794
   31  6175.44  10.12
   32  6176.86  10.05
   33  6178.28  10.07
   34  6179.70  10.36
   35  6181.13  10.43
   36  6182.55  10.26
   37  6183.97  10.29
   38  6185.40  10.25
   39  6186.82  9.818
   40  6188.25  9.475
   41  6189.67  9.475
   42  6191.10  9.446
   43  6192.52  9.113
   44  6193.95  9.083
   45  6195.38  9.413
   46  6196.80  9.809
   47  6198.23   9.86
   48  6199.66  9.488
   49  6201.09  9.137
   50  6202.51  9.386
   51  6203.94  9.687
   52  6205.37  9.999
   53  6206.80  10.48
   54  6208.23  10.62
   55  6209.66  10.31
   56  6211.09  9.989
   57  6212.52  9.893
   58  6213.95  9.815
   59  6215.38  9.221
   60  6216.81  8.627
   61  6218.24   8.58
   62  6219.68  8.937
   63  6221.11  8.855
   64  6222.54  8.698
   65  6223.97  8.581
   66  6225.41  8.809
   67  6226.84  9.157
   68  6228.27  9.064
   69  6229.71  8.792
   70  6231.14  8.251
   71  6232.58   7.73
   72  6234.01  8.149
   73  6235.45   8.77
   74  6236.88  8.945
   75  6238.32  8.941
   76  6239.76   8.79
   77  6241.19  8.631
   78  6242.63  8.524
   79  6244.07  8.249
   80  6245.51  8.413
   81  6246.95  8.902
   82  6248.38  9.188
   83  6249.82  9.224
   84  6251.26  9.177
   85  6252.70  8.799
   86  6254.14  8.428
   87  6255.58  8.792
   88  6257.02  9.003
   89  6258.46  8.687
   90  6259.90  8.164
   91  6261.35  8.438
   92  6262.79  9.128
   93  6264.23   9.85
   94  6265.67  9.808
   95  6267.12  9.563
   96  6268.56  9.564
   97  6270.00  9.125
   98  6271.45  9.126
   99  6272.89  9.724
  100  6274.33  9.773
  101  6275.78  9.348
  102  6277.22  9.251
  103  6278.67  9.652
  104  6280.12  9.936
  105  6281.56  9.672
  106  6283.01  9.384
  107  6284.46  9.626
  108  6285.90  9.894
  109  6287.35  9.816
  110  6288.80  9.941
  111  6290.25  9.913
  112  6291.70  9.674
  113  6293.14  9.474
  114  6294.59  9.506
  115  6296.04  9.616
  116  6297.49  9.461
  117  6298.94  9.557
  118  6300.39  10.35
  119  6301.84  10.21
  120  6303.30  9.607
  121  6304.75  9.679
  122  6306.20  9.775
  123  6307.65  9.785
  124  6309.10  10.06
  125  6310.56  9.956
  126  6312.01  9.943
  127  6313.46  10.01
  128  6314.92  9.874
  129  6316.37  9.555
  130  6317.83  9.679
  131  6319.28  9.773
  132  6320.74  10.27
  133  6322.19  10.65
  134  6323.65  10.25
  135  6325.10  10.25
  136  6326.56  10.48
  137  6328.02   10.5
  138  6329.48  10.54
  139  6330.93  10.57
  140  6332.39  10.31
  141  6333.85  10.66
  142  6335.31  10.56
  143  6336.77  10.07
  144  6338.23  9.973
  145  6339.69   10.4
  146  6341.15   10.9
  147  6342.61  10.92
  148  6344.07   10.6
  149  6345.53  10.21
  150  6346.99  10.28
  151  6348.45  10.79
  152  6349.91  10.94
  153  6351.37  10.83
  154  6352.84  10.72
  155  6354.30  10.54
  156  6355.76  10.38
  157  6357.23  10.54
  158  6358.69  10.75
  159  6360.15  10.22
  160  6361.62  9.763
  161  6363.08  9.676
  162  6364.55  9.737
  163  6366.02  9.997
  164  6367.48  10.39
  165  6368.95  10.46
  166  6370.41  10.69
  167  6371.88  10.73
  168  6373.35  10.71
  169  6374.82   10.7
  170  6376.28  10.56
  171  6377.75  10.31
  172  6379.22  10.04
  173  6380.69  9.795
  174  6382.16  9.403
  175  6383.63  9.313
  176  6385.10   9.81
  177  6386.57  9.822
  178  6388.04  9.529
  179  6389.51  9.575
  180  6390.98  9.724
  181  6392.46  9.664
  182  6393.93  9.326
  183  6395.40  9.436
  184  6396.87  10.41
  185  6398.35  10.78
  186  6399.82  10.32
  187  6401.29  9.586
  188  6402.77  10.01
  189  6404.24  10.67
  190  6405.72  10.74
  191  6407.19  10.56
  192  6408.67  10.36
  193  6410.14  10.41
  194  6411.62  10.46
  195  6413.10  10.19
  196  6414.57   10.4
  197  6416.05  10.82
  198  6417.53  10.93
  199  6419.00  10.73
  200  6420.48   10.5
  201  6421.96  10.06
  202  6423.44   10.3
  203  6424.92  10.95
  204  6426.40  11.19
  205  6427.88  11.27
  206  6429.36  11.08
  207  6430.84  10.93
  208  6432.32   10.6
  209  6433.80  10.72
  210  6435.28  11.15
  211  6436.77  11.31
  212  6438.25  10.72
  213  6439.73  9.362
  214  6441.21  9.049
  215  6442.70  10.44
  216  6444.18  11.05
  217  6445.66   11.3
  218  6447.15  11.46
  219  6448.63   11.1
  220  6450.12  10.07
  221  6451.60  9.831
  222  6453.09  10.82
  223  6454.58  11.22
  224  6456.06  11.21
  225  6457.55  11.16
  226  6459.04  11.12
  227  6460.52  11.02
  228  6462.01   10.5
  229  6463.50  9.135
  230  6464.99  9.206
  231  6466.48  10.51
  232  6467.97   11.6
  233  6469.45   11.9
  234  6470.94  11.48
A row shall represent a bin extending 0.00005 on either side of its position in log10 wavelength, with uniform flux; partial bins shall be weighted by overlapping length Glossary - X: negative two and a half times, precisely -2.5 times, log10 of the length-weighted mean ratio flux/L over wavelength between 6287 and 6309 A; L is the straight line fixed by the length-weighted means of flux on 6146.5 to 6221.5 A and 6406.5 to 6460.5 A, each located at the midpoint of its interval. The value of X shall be 0.03 mag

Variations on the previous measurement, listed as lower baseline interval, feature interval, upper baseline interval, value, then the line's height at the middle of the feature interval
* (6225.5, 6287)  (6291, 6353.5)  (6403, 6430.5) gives -0.05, 9.7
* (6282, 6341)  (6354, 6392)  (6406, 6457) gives 0.02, 10.3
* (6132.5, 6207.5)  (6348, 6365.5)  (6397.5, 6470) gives 0.00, 10.4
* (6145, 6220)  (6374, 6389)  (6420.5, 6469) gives 0.05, 10.4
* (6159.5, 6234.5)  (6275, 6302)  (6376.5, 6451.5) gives 0.00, 9.7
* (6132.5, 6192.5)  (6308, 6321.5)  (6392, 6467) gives 0.03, 10.2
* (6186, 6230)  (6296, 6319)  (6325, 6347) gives 0.04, 10.2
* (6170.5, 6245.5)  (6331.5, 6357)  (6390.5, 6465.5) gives -0.05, 10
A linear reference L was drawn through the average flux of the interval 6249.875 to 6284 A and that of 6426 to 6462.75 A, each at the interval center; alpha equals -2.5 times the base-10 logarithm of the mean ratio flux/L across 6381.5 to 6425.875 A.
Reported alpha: 0.028 mag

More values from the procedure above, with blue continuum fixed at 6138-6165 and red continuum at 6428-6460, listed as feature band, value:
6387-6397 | 0.106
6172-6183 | 0.003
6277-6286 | 0.073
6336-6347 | 0.004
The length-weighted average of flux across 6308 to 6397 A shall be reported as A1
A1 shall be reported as 10.2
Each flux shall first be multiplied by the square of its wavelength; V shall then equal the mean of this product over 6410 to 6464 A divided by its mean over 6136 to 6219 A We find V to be 1.2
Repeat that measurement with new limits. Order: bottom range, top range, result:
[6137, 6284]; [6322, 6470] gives 1.18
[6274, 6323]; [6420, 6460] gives 1.15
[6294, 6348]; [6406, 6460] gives 1.09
